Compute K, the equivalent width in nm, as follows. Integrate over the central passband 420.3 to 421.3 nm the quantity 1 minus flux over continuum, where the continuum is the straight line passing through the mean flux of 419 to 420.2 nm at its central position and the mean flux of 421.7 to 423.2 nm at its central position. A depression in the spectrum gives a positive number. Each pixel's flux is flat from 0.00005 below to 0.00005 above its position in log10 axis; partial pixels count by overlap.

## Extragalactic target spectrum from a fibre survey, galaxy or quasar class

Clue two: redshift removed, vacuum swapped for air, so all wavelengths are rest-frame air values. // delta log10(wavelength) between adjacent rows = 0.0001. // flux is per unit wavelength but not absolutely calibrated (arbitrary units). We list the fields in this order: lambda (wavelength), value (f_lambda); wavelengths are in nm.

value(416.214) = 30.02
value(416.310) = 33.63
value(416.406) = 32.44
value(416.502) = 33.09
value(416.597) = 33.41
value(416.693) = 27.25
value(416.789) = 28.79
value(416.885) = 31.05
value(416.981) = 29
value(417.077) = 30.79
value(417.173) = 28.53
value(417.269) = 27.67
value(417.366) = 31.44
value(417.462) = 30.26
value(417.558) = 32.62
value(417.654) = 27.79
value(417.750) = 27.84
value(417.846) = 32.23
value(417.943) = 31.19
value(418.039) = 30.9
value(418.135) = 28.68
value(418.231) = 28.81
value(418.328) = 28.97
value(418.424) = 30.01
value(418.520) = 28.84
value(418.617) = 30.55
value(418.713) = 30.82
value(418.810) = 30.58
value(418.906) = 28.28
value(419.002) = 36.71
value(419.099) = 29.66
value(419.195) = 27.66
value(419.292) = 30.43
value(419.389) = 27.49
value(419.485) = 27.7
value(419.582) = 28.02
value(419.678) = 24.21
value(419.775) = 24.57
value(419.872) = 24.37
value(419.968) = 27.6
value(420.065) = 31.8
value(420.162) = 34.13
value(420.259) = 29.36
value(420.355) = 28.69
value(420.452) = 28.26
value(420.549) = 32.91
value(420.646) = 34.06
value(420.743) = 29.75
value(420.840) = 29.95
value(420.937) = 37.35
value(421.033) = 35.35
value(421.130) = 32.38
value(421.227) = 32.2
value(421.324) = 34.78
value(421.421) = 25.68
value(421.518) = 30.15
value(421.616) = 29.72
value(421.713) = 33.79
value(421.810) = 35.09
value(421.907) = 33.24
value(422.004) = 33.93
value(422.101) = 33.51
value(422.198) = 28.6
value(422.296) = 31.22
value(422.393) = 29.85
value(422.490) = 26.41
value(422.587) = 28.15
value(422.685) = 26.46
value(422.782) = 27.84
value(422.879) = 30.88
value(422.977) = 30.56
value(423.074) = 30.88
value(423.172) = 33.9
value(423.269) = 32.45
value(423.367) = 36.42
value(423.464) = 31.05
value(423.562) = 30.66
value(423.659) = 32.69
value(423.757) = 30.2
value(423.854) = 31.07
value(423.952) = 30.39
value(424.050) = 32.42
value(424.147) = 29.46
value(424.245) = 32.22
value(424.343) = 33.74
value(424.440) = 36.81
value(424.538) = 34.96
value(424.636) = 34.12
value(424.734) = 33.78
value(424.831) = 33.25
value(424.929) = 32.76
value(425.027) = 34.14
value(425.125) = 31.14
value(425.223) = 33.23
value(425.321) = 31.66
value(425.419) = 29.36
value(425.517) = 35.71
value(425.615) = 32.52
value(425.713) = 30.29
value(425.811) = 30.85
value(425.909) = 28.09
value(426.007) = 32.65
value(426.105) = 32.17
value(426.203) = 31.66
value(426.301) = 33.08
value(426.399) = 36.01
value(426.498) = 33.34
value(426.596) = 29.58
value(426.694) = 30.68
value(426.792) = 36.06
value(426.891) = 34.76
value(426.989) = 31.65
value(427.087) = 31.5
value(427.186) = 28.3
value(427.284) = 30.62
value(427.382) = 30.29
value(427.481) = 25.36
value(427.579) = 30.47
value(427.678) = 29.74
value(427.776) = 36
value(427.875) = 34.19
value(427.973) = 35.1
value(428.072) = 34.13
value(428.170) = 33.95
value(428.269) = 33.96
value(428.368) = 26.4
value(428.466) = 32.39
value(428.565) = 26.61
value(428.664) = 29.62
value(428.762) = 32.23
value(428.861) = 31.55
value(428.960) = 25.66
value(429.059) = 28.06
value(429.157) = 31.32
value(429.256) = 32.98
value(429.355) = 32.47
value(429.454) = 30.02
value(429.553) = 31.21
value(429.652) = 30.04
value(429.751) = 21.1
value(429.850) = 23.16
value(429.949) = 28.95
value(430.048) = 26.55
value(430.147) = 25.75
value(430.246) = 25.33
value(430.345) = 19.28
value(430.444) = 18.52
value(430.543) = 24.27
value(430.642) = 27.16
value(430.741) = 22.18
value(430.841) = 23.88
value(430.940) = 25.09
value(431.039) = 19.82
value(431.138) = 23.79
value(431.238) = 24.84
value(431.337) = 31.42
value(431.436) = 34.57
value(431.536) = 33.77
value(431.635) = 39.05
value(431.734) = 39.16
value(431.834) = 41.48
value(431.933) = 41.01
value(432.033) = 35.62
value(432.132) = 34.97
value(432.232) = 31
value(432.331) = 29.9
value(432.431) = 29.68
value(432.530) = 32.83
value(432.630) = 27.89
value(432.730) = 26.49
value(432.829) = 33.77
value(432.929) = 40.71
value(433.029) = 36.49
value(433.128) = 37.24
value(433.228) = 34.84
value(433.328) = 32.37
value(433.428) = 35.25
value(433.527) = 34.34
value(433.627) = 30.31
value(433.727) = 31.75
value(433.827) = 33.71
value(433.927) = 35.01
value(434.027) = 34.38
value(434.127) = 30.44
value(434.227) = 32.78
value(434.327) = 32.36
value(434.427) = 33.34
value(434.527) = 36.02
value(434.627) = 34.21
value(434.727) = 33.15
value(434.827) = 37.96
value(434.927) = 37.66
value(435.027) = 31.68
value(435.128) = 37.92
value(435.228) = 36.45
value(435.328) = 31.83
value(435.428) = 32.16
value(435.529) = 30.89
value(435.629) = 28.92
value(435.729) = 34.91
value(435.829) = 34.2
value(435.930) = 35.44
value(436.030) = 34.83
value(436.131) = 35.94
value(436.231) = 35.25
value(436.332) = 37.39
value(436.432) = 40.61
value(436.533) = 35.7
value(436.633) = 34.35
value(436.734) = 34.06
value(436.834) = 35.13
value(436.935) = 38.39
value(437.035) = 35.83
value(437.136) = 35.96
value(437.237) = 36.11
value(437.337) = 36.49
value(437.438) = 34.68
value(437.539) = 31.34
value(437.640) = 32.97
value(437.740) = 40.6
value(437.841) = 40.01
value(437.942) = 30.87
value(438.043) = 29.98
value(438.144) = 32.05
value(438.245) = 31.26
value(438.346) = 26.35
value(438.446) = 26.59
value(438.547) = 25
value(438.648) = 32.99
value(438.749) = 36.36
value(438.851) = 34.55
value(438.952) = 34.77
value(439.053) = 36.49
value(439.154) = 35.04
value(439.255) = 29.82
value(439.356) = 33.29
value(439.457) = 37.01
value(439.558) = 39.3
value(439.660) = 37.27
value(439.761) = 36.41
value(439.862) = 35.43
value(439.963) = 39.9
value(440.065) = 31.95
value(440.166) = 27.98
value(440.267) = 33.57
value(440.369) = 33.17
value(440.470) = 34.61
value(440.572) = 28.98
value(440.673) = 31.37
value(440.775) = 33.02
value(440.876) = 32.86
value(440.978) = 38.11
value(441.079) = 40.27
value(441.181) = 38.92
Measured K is -0.092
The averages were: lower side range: 28.4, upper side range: 30.8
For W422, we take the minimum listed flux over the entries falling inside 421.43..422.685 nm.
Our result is 26.41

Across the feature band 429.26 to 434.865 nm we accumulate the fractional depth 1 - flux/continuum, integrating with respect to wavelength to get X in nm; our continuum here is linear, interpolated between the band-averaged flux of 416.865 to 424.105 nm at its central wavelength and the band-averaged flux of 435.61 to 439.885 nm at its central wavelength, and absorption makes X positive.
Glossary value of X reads 0.374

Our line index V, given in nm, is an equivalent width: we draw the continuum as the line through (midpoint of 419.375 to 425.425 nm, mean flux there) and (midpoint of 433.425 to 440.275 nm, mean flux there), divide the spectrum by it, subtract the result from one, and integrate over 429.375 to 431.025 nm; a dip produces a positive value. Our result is 0.38 nm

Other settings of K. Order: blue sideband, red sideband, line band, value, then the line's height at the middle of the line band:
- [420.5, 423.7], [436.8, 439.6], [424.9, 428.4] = 0.023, 32.2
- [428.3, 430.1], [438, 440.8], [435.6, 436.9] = -0.143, 31.8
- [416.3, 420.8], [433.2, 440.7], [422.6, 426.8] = -0.111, 31.2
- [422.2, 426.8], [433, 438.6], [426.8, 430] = 0.201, 32.6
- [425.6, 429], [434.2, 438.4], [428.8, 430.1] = 0.140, 32.2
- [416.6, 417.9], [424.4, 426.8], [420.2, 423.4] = 0.001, 31.3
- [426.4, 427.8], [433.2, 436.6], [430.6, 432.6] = 0.121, 33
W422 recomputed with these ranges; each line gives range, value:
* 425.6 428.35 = 25.36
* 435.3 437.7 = 28.92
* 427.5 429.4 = 25.66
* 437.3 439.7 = 25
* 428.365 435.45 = 18.52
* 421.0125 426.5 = 25.68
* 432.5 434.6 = 26.49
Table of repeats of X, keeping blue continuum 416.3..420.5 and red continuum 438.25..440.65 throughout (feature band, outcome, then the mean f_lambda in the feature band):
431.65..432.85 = -0.07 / 33.8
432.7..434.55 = -0.09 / 33.8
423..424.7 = -0.11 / 32.5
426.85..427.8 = 0.01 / 30.7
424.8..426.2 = -0.05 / 32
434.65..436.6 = -0.13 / 34.9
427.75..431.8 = 0.34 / 28.9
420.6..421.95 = -0.10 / 32.4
